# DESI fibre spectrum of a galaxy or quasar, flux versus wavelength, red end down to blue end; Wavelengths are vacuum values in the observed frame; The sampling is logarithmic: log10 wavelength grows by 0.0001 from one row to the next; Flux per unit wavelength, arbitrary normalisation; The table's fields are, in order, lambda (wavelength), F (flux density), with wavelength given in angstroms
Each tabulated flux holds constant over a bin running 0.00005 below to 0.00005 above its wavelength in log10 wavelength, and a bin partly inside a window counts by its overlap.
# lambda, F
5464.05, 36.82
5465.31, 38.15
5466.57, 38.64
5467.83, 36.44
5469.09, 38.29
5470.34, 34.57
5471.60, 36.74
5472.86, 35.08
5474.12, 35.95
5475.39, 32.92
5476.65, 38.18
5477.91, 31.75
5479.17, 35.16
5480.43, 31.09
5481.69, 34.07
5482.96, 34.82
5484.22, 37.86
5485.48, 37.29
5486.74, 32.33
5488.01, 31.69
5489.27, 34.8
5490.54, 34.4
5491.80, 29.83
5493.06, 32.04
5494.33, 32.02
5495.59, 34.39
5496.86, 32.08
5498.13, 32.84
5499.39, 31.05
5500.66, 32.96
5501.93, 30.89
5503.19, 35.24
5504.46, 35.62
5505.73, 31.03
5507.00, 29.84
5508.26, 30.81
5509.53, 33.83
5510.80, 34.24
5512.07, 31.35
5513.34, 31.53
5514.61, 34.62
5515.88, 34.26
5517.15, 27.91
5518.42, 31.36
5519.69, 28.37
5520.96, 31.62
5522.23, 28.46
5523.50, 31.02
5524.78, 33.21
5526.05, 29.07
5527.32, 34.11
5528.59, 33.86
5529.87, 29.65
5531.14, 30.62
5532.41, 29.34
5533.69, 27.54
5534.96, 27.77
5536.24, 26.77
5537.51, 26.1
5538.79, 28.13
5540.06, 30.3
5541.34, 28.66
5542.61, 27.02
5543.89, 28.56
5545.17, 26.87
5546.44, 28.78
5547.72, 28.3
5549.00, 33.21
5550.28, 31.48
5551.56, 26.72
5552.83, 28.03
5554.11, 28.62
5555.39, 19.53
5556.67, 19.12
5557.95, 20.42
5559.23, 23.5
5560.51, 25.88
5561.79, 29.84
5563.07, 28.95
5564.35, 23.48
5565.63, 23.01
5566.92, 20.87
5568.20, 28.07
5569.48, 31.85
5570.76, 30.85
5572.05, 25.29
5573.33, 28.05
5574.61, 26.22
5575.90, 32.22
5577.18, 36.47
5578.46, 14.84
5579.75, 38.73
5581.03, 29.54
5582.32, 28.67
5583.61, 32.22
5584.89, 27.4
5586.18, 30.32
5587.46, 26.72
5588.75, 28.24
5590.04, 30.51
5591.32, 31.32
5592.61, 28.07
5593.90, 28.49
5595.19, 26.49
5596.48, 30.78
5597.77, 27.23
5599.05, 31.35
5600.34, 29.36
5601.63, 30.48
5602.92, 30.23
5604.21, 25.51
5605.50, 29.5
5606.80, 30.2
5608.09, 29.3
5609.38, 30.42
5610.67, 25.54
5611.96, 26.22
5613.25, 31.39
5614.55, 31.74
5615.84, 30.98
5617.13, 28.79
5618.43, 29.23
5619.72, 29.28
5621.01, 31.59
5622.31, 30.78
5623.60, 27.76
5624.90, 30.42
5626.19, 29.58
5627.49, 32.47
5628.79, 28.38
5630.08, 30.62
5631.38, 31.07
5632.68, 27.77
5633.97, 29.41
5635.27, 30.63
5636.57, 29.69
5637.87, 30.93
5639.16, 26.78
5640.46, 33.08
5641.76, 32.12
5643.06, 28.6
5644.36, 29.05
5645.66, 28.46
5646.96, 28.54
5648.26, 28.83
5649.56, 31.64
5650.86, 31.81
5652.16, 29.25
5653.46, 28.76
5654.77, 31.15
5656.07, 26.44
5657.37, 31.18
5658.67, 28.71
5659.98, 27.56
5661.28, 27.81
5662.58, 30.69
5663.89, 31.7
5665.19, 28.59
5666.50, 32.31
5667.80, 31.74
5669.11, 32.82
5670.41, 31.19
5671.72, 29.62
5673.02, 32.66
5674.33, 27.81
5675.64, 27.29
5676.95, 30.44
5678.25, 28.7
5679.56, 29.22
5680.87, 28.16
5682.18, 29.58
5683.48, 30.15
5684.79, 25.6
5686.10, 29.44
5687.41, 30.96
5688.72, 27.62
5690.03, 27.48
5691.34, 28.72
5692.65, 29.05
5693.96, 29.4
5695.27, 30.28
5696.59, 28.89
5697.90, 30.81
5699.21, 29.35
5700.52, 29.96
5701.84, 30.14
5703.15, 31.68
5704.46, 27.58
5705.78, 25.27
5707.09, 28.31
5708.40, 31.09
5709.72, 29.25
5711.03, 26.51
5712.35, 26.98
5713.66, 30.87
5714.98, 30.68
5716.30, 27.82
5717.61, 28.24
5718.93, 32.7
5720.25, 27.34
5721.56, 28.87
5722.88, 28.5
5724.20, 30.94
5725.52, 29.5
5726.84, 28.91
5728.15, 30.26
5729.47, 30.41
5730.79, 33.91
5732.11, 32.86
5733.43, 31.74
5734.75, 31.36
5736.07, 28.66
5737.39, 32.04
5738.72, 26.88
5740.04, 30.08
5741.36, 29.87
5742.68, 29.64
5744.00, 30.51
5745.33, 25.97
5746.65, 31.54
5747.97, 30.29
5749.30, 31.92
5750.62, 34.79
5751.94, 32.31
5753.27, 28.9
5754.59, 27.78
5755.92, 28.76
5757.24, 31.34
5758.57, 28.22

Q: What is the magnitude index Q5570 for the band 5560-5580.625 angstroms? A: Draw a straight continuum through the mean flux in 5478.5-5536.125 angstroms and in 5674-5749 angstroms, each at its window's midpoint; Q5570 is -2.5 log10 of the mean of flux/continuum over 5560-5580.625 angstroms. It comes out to 0.127 mag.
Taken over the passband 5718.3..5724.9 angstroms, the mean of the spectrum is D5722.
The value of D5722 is 29.6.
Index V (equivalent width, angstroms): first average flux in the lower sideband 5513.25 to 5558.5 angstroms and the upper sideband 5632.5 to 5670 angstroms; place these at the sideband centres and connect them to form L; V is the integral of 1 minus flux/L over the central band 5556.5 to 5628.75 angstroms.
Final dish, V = 2.1 angstroms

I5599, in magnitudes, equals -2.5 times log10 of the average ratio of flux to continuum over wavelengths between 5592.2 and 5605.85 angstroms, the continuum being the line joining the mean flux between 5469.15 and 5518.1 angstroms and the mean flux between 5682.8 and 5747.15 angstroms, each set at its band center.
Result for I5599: 0.10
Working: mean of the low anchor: 33.4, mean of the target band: 28.9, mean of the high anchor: 29.5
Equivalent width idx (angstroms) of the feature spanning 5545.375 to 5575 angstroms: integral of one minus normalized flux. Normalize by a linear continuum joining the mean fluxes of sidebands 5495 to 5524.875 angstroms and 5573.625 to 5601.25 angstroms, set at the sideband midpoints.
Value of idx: 3.6 angstroms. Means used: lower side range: 32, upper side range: 29.3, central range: 26.5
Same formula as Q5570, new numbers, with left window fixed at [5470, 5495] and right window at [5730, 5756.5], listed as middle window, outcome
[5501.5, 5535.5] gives 0.07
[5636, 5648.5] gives 0.08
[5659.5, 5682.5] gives 0.06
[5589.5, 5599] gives 0.12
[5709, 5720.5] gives 0.07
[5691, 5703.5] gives 0.05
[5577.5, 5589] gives 0.14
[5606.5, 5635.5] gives 0.09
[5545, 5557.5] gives 0.22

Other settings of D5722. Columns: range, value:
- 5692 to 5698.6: 29.7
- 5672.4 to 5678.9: 29.4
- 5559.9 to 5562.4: 27.9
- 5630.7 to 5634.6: 29.4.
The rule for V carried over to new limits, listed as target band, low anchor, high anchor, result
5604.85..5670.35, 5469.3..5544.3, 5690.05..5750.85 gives 1.7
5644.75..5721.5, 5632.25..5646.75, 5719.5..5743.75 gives 1.3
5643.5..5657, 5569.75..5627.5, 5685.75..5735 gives 0.0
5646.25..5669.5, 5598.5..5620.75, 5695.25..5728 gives -0.5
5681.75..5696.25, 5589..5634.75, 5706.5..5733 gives 0.4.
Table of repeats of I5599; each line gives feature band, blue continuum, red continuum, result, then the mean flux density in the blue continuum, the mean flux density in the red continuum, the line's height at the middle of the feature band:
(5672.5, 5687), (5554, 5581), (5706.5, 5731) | -0.011 mag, 26.5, 29.5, 28.7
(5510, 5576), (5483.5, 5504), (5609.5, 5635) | 0.122 mag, 33.3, 29.7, 31.9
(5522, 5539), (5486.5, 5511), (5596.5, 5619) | 0.066 mag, 32.6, 29.3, 31.6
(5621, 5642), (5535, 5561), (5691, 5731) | -0.073 mag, 26.8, 29.4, 28.1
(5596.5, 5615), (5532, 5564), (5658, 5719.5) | -0.044 mag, 27.1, 29.4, 28.1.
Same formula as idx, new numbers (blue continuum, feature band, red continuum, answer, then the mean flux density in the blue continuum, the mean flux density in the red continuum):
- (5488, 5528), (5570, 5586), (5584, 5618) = 0.3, 32.1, 29.1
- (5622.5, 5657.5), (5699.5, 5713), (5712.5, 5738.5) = 0.6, 29.8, 30.2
